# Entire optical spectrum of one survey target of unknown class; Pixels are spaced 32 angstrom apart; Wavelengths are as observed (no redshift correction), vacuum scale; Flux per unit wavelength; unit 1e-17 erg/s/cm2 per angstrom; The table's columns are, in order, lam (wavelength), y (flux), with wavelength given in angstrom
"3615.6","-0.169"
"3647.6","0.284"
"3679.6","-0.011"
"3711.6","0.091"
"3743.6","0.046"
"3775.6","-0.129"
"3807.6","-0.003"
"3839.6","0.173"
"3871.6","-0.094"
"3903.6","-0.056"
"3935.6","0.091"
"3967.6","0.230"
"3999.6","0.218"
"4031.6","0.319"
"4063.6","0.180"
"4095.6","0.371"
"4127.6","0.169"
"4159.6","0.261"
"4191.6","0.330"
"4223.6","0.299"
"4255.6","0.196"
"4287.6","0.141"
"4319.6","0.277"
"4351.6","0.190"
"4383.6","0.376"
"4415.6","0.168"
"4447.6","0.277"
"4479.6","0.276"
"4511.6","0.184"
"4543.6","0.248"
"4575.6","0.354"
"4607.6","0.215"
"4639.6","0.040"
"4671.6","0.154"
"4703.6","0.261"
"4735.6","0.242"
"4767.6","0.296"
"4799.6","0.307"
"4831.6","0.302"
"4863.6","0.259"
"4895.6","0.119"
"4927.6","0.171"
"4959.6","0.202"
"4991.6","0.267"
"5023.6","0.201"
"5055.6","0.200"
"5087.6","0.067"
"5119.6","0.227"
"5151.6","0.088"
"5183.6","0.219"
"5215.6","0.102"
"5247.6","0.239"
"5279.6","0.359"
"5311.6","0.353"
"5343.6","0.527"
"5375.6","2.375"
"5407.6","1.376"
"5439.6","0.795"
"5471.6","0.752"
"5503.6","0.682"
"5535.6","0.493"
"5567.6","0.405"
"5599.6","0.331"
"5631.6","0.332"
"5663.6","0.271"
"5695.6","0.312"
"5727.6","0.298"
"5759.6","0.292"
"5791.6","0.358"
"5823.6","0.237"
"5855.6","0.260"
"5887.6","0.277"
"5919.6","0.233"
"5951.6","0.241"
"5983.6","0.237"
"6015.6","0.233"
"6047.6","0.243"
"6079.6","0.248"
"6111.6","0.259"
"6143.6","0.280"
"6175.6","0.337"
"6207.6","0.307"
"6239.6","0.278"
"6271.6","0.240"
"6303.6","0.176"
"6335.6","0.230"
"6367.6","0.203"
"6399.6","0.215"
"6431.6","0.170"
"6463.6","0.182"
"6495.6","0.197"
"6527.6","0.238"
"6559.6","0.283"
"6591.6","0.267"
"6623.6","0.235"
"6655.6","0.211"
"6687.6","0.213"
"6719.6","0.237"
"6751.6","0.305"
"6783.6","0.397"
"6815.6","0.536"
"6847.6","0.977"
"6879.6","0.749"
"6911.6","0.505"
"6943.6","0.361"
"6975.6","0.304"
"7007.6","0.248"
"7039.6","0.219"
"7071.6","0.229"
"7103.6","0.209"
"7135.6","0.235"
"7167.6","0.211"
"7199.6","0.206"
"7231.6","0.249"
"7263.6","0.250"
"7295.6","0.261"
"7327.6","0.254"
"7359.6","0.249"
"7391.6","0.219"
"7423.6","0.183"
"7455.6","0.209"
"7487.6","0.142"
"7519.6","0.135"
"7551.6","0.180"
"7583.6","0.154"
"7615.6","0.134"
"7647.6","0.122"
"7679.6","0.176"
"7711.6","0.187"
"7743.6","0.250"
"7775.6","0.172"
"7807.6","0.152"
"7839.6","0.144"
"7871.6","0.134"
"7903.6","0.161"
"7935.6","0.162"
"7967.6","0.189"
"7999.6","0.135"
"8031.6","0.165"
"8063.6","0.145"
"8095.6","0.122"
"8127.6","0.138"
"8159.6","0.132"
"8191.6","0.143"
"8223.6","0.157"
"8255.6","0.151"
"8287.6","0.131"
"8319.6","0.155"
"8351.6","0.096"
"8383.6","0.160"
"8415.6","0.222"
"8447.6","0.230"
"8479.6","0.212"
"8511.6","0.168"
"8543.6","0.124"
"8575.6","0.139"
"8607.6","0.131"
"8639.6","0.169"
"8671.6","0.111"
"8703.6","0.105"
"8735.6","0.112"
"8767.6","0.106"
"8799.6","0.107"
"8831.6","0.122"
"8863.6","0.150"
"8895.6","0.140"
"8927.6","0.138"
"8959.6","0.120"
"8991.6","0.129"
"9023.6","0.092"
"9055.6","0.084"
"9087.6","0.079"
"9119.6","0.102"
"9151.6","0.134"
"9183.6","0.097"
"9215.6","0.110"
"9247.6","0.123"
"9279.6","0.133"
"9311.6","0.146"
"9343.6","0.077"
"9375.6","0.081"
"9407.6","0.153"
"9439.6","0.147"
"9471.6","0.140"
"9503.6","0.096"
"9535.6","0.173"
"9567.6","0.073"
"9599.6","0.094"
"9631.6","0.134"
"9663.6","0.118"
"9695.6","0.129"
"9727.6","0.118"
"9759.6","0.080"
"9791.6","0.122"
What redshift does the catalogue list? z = 3.423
